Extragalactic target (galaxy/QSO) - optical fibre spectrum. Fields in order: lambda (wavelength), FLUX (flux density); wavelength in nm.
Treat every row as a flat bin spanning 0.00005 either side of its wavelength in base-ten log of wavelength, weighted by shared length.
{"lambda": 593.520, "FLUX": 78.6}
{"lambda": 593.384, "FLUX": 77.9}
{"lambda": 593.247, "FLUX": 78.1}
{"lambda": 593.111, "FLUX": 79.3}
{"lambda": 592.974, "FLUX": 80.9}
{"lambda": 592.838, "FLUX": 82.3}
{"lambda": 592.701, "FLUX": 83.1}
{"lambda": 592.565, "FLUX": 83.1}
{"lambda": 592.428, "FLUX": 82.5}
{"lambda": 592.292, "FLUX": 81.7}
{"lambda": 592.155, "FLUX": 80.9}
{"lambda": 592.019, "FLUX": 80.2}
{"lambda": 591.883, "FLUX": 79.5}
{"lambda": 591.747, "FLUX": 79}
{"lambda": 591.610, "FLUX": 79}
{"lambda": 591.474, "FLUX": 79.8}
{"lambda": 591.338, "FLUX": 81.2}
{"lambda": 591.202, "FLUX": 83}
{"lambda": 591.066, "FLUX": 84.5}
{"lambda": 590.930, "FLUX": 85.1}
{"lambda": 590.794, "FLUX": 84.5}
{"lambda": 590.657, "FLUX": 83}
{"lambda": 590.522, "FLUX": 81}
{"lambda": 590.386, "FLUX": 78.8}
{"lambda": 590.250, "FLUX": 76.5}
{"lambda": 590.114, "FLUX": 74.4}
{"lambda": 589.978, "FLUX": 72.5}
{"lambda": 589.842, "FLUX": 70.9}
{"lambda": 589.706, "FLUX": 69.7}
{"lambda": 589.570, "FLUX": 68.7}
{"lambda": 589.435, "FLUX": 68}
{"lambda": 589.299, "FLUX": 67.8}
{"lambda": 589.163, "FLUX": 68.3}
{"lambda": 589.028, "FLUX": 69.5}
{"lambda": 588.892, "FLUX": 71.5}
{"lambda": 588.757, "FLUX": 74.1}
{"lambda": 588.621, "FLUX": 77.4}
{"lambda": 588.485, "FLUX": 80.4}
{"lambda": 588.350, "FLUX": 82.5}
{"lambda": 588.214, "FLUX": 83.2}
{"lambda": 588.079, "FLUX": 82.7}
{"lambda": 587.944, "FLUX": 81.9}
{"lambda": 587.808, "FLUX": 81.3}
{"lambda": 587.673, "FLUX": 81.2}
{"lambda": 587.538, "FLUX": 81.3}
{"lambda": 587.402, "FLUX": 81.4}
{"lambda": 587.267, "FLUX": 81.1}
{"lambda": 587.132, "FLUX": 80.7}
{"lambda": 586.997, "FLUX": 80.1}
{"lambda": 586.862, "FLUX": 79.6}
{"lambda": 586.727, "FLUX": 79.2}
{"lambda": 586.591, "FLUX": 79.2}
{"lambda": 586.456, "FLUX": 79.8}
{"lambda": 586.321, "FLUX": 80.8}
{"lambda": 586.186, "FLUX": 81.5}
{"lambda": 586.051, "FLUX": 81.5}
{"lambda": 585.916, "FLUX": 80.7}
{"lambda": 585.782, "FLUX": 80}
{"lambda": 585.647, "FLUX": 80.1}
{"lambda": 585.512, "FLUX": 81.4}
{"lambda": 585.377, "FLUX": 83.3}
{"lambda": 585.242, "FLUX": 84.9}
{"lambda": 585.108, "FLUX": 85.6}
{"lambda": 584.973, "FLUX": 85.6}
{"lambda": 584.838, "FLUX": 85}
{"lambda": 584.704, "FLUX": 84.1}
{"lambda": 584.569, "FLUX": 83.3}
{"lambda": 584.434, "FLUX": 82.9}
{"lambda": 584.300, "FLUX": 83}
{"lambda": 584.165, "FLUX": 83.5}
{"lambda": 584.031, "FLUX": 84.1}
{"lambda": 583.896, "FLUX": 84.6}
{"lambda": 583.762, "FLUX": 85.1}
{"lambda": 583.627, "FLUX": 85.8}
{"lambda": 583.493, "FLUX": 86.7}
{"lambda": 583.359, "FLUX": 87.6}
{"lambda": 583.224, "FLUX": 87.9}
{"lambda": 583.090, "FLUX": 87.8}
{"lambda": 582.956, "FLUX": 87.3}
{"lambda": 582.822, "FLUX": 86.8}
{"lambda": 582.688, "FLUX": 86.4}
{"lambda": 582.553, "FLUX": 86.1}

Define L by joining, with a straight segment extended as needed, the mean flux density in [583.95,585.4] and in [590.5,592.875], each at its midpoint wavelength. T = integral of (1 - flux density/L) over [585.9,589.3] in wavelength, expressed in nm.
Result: 0.172 nm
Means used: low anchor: 84.1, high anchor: 81.9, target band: 79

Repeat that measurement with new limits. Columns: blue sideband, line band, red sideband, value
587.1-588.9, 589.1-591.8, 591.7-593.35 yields 0.128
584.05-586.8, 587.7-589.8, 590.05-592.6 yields 0.163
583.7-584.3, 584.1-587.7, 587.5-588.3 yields 0.053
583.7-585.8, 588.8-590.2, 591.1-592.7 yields 0.199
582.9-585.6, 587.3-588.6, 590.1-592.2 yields 0.018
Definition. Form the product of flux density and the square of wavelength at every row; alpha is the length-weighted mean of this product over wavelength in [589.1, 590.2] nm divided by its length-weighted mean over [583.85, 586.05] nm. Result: 0.86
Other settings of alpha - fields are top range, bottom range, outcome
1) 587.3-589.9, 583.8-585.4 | 0.91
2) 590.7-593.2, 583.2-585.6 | 0.99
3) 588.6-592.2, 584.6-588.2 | 0.95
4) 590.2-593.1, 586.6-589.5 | 1.06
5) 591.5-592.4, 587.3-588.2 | 0.99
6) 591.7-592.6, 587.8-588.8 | 1.02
